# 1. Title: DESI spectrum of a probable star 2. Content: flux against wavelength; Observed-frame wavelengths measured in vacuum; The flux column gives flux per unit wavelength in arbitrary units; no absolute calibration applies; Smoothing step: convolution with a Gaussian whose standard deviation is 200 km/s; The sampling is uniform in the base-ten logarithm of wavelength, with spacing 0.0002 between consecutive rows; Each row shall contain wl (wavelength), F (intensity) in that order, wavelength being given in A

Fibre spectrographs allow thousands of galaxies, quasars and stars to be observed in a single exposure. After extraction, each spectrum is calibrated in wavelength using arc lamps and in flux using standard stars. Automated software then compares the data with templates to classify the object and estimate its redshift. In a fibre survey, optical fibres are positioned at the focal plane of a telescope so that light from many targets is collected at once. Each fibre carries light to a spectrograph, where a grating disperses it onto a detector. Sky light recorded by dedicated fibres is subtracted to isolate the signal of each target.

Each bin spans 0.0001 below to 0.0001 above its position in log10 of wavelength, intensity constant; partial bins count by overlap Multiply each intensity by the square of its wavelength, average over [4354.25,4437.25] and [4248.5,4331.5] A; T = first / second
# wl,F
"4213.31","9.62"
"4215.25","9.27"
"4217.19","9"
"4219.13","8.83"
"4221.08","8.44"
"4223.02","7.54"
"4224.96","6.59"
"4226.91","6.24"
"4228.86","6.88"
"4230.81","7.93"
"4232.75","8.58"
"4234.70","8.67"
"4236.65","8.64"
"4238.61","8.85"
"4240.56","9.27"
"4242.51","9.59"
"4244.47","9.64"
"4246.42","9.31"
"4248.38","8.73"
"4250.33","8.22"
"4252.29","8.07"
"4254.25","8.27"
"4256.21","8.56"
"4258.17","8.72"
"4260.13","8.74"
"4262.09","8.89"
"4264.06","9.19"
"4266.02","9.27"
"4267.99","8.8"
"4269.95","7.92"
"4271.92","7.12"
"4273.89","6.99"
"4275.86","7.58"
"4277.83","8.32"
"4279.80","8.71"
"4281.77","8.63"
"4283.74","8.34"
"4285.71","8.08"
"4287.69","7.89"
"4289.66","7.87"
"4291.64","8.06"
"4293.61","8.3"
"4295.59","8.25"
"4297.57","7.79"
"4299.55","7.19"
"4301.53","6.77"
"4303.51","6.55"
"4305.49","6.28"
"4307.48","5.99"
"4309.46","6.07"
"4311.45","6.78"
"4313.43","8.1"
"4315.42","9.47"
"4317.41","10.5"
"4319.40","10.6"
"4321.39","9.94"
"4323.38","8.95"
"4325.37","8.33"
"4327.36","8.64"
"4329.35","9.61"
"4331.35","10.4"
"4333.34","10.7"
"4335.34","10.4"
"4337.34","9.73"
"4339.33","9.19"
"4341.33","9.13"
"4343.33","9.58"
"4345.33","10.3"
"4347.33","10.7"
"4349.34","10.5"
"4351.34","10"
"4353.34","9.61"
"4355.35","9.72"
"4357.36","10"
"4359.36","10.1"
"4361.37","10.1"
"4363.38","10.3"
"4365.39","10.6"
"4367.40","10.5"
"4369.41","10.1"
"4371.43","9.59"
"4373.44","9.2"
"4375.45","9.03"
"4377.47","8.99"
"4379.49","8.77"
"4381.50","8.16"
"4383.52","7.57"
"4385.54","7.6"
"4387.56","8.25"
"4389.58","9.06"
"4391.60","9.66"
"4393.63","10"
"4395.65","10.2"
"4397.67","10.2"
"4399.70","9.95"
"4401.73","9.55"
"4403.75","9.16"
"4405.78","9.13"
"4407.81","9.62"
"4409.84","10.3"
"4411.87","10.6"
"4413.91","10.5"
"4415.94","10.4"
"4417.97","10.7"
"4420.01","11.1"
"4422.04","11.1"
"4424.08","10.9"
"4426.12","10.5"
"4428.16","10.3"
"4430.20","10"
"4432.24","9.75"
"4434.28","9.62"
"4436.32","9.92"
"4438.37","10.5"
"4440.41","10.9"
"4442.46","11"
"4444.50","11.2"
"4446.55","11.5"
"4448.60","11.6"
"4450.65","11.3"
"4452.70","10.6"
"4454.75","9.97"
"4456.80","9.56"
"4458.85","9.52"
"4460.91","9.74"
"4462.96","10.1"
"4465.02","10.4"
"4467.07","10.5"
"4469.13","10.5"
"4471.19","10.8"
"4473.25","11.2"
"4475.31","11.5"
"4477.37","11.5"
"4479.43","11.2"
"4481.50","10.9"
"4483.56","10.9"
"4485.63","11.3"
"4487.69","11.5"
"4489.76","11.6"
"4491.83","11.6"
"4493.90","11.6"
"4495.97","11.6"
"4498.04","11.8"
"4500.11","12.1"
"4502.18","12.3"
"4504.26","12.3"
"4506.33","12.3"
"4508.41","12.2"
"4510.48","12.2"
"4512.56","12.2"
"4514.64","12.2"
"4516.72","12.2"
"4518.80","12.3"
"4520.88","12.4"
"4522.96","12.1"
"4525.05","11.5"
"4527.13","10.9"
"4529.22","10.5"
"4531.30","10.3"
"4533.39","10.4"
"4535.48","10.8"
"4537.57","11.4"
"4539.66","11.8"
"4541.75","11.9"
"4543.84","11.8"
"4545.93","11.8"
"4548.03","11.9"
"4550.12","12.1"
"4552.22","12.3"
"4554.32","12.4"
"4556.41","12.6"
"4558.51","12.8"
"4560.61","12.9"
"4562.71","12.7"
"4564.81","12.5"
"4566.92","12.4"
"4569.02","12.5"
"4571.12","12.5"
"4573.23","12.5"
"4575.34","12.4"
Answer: 1.2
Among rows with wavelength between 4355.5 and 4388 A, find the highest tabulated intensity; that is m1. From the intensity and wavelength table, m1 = 10.6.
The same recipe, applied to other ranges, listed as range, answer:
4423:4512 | 12.3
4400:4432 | 11.1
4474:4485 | 11.5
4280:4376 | 10.7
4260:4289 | 9.27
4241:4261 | 9.64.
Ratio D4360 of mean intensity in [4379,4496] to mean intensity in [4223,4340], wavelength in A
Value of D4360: 1.23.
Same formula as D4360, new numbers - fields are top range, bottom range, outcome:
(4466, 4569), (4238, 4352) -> 1.36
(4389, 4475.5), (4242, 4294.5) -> 1.23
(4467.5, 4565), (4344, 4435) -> 1.19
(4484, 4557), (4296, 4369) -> 1.29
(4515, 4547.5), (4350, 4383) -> 1.19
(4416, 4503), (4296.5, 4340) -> 1.27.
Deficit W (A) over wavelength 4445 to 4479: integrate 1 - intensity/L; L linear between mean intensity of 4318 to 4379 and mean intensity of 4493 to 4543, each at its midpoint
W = 1.3 A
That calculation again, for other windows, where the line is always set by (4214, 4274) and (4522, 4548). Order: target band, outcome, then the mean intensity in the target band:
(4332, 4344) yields -0.6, 9.82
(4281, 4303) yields 2.5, 7.89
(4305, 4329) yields 2.0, 8.38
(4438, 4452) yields -1.0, 11.2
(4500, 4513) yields -1.5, 12.2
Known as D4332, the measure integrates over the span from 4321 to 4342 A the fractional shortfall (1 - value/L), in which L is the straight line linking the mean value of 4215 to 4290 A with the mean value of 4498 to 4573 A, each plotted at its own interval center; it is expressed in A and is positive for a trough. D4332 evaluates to -0.4 A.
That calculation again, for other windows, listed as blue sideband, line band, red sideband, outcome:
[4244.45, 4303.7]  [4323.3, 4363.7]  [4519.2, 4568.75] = -2.9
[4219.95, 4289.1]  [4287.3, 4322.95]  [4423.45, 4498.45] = 4.0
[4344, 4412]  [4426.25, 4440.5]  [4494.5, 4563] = 0.5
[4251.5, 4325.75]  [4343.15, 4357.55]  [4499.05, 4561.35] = -1.5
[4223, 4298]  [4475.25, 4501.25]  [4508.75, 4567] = -0.5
